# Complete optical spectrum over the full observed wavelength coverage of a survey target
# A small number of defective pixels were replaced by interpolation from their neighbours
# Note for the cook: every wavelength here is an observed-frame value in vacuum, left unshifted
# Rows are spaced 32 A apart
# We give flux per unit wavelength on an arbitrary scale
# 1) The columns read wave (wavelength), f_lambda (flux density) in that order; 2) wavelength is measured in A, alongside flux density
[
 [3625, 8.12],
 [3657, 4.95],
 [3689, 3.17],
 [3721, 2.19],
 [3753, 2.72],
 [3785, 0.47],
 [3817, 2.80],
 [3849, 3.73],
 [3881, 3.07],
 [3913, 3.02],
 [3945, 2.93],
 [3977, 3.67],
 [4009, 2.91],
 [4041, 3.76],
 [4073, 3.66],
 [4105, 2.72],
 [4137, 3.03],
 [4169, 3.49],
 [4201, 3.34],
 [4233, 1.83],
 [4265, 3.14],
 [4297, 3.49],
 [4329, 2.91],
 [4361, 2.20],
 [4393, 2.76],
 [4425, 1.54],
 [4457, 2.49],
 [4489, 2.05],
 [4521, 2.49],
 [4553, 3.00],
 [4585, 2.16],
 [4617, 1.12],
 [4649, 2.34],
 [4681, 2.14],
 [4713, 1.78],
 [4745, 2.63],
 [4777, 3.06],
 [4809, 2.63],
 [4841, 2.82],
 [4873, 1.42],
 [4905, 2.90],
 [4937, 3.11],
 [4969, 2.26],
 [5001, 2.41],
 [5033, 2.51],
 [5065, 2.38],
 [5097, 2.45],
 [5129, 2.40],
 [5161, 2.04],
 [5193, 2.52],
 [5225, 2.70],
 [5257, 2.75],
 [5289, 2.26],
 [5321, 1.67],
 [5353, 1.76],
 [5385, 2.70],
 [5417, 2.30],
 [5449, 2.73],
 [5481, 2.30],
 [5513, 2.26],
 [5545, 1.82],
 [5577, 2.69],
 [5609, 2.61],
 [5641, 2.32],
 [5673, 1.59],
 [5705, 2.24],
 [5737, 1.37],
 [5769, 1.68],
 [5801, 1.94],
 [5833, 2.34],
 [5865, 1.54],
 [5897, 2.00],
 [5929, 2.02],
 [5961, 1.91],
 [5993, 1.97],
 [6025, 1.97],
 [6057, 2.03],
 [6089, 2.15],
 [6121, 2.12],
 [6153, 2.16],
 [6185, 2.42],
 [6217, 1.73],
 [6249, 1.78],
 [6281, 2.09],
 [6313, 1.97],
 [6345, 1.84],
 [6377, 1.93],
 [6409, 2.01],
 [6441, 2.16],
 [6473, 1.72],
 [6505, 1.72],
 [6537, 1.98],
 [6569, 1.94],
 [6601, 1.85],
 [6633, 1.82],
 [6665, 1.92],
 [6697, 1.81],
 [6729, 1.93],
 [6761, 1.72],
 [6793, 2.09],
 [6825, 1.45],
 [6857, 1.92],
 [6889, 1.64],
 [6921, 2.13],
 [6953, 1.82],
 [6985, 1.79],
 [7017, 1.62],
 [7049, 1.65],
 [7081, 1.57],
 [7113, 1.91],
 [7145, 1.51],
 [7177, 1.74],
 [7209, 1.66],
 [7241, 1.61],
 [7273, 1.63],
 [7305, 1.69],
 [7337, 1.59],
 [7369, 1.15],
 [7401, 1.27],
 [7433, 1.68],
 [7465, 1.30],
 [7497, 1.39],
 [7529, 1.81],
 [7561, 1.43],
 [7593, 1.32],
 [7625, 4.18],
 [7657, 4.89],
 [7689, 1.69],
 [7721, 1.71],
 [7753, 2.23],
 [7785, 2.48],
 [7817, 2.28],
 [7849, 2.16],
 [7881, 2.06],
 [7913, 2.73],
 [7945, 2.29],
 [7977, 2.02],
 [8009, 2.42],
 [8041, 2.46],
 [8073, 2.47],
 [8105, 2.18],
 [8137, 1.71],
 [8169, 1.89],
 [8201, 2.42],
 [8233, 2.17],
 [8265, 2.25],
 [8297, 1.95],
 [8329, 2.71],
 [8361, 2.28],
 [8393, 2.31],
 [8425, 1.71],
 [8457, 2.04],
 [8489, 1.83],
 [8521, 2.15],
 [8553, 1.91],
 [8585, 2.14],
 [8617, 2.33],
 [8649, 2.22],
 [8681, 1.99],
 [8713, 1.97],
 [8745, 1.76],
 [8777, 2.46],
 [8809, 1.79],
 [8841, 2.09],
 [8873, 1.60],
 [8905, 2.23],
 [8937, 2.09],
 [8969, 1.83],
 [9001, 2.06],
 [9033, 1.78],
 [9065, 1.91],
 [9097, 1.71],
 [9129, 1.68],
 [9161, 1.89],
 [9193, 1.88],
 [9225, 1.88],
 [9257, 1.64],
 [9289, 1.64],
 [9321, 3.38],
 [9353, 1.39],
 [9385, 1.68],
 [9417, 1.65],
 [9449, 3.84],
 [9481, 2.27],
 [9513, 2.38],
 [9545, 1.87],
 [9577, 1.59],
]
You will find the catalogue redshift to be 1.05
